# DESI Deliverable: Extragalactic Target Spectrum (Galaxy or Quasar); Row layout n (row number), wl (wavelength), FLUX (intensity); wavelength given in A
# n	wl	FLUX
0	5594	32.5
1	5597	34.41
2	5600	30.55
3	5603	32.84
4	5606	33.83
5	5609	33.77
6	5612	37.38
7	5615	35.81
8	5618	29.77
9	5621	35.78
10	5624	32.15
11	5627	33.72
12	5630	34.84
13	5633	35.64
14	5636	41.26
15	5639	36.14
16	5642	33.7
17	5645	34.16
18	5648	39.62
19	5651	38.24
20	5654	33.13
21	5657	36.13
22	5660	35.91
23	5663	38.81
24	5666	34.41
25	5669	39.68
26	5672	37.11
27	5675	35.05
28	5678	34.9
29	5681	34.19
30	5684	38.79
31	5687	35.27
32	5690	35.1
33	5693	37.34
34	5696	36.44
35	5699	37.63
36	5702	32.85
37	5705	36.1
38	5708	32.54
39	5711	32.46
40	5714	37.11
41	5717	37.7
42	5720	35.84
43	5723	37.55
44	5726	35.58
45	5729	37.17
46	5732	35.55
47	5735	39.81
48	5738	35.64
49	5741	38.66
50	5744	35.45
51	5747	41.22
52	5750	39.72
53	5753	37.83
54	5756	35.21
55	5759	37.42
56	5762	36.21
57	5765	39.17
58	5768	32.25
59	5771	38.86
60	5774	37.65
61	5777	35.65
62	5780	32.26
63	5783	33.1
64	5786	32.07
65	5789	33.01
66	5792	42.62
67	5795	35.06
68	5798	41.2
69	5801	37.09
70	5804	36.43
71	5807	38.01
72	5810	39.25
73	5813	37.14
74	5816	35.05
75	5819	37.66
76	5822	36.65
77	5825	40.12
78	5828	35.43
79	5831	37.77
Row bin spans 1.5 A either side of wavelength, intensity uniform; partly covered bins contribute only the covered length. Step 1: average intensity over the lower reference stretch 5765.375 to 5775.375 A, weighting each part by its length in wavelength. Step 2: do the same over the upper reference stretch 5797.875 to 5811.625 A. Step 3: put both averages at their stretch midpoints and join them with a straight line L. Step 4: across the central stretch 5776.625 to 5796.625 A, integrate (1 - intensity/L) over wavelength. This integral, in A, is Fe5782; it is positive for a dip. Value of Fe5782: 1.3 A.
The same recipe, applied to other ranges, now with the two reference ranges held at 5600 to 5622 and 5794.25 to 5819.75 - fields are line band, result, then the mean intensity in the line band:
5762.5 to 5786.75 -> 1.1 A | 35.3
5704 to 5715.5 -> 0.4 A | 34.5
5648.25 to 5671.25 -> -1.3 A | 36.8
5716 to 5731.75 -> -0.3 A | 36.6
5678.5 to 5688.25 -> -0.2 A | 36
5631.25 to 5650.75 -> -1.4 A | 36.8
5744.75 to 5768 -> -0.7 A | 37.6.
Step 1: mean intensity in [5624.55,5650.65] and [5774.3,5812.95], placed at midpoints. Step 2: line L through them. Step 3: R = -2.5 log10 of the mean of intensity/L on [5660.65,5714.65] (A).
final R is 0.01 mag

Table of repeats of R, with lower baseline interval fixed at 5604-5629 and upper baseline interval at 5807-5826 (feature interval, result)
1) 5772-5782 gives 0.049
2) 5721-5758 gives -0.035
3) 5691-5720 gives 0.001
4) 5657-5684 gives -0.043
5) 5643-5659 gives -0.047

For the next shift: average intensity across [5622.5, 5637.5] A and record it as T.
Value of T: 35.5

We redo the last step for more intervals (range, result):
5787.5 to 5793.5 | 37.8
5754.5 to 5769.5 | 36.1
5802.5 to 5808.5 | 37.2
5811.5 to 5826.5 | 37.3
